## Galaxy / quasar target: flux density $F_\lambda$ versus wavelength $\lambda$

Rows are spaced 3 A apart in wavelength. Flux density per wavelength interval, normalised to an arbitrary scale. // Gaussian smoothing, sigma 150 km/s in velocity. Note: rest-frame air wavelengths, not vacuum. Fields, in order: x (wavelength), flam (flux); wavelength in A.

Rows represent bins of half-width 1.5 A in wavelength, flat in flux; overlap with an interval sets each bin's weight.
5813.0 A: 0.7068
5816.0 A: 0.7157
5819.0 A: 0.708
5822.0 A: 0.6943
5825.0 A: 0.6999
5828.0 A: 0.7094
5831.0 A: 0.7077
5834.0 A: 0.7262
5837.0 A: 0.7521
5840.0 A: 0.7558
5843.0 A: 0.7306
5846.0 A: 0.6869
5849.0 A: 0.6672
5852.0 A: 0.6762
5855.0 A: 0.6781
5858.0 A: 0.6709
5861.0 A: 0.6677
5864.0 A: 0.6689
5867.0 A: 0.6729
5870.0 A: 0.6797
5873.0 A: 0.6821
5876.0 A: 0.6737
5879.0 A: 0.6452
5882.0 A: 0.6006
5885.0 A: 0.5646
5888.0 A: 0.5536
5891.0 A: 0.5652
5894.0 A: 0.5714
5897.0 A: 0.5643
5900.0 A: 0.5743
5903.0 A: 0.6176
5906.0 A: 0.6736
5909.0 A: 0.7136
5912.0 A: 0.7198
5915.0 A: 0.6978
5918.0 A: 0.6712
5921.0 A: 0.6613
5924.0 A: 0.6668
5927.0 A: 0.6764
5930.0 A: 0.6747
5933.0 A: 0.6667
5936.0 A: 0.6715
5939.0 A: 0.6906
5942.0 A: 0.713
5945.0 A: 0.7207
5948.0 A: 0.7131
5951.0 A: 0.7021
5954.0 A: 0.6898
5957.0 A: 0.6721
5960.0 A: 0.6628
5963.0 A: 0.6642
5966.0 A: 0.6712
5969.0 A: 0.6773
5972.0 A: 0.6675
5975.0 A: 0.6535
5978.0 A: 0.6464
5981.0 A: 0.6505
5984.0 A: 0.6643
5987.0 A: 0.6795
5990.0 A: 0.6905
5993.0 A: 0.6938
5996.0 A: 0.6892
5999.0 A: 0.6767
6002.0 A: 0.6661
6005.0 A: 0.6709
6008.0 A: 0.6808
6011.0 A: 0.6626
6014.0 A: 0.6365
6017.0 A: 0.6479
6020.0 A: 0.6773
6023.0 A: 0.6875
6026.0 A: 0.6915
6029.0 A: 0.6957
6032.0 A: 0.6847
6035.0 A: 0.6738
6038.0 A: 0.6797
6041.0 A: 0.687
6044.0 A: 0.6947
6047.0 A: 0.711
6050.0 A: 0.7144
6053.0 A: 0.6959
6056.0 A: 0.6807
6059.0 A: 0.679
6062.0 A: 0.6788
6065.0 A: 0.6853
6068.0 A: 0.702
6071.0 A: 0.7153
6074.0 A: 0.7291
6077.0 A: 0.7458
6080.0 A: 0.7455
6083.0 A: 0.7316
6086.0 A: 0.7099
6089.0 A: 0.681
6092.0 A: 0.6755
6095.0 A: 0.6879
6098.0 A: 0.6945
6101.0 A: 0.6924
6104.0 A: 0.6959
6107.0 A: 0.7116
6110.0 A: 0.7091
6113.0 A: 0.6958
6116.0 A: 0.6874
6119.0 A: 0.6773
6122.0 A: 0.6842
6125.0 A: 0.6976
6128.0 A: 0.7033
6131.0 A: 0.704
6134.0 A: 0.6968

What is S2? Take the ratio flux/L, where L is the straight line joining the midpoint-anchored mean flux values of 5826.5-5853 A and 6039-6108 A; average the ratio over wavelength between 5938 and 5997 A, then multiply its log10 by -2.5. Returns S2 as 0.041 mag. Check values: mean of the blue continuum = 0.713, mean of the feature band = 0.68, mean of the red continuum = 0.702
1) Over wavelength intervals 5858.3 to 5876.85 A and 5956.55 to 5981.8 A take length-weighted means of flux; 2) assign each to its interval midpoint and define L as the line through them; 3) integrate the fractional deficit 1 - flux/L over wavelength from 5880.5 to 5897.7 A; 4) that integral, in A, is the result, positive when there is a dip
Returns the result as 2.6 A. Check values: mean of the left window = 0.674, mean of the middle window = 0.57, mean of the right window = 0.663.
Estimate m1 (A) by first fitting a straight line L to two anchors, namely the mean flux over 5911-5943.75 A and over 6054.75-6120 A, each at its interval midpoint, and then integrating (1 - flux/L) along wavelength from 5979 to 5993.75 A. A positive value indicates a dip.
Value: 0.33 A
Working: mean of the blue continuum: 0.682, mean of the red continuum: 0.701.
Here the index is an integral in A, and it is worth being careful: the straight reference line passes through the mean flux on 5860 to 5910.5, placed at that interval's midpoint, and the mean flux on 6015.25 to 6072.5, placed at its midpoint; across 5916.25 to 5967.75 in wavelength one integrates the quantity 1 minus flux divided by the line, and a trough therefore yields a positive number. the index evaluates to -2.5 A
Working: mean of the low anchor 0.628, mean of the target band 0.682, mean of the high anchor 0.688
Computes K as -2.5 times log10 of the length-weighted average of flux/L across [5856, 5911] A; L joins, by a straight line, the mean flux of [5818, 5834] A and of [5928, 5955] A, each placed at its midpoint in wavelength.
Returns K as 0.11 mag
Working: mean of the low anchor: 0.706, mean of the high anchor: 0.693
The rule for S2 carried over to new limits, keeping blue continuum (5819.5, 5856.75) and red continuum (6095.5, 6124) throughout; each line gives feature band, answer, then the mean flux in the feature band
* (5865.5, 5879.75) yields 0.05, 0.672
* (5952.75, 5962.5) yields 0.04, 0.673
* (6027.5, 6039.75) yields 0.02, 0.684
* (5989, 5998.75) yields 0.02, 0.689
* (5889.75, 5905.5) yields 0.20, 0.585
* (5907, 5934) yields 0.03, 0.683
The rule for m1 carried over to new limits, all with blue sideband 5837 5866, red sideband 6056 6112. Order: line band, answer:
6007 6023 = 0.85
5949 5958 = 0.09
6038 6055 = 0.08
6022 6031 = 0.12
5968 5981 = 0.72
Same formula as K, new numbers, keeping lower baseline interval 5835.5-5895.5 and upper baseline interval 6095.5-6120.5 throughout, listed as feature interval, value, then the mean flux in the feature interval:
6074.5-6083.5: -0.076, 0.741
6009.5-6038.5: 0.014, 0.674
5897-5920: 0.008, 0.66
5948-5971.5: -0.010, 0.679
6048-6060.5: -0.010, 0.693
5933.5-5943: -0.030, 0.688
